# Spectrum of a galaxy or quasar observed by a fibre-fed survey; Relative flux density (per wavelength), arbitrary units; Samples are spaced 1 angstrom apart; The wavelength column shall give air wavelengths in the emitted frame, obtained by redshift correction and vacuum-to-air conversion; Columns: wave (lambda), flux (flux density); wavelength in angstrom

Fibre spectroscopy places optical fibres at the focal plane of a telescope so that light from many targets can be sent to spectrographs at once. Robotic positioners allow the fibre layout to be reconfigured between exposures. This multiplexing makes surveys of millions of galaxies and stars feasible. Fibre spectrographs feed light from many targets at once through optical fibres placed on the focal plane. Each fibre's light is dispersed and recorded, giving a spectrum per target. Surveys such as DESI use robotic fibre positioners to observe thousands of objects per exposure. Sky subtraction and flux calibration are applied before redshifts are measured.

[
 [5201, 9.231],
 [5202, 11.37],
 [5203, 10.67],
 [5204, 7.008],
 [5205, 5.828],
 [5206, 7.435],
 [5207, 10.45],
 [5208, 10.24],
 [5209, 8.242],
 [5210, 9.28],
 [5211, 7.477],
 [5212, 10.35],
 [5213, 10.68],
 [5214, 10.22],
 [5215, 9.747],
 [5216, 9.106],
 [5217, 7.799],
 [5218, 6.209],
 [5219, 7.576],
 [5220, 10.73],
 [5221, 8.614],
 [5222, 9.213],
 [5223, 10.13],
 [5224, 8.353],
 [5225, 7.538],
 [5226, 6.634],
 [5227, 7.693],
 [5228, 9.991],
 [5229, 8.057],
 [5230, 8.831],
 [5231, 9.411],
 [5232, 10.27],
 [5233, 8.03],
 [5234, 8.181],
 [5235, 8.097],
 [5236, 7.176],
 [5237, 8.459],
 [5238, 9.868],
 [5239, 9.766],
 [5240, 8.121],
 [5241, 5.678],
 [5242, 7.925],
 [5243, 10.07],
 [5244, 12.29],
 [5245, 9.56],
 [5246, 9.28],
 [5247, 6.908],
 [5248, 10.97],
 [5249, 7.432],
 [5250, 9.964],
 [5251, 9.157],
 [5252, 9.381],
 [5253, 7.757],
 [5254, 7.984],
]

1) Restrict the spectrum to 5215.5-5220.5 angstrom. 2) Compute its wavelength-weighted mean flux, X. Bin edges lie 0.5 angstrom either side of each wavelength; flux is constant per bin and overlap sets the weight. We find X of 8.28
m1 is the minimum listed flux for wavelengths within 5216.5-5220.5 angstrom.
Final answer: 6.209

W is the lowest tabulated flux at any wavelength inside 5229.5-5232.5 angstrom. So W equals 8.831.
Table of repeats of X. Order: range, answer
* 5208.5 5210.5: 8.76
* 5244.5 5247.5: 8.58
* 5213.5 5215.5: 9.98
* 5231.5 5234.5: 8.83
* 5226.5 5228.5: 8.84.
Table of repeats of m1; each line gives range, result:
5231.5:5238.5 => 7.176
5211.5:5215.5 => 9.747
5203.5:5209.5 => 5.828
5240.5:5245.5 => 5.678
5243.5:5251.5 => 6.908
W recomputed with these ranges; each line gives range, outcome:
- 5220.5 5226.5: 6.634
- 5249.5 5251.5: 9.157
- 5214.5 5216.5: 9.106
